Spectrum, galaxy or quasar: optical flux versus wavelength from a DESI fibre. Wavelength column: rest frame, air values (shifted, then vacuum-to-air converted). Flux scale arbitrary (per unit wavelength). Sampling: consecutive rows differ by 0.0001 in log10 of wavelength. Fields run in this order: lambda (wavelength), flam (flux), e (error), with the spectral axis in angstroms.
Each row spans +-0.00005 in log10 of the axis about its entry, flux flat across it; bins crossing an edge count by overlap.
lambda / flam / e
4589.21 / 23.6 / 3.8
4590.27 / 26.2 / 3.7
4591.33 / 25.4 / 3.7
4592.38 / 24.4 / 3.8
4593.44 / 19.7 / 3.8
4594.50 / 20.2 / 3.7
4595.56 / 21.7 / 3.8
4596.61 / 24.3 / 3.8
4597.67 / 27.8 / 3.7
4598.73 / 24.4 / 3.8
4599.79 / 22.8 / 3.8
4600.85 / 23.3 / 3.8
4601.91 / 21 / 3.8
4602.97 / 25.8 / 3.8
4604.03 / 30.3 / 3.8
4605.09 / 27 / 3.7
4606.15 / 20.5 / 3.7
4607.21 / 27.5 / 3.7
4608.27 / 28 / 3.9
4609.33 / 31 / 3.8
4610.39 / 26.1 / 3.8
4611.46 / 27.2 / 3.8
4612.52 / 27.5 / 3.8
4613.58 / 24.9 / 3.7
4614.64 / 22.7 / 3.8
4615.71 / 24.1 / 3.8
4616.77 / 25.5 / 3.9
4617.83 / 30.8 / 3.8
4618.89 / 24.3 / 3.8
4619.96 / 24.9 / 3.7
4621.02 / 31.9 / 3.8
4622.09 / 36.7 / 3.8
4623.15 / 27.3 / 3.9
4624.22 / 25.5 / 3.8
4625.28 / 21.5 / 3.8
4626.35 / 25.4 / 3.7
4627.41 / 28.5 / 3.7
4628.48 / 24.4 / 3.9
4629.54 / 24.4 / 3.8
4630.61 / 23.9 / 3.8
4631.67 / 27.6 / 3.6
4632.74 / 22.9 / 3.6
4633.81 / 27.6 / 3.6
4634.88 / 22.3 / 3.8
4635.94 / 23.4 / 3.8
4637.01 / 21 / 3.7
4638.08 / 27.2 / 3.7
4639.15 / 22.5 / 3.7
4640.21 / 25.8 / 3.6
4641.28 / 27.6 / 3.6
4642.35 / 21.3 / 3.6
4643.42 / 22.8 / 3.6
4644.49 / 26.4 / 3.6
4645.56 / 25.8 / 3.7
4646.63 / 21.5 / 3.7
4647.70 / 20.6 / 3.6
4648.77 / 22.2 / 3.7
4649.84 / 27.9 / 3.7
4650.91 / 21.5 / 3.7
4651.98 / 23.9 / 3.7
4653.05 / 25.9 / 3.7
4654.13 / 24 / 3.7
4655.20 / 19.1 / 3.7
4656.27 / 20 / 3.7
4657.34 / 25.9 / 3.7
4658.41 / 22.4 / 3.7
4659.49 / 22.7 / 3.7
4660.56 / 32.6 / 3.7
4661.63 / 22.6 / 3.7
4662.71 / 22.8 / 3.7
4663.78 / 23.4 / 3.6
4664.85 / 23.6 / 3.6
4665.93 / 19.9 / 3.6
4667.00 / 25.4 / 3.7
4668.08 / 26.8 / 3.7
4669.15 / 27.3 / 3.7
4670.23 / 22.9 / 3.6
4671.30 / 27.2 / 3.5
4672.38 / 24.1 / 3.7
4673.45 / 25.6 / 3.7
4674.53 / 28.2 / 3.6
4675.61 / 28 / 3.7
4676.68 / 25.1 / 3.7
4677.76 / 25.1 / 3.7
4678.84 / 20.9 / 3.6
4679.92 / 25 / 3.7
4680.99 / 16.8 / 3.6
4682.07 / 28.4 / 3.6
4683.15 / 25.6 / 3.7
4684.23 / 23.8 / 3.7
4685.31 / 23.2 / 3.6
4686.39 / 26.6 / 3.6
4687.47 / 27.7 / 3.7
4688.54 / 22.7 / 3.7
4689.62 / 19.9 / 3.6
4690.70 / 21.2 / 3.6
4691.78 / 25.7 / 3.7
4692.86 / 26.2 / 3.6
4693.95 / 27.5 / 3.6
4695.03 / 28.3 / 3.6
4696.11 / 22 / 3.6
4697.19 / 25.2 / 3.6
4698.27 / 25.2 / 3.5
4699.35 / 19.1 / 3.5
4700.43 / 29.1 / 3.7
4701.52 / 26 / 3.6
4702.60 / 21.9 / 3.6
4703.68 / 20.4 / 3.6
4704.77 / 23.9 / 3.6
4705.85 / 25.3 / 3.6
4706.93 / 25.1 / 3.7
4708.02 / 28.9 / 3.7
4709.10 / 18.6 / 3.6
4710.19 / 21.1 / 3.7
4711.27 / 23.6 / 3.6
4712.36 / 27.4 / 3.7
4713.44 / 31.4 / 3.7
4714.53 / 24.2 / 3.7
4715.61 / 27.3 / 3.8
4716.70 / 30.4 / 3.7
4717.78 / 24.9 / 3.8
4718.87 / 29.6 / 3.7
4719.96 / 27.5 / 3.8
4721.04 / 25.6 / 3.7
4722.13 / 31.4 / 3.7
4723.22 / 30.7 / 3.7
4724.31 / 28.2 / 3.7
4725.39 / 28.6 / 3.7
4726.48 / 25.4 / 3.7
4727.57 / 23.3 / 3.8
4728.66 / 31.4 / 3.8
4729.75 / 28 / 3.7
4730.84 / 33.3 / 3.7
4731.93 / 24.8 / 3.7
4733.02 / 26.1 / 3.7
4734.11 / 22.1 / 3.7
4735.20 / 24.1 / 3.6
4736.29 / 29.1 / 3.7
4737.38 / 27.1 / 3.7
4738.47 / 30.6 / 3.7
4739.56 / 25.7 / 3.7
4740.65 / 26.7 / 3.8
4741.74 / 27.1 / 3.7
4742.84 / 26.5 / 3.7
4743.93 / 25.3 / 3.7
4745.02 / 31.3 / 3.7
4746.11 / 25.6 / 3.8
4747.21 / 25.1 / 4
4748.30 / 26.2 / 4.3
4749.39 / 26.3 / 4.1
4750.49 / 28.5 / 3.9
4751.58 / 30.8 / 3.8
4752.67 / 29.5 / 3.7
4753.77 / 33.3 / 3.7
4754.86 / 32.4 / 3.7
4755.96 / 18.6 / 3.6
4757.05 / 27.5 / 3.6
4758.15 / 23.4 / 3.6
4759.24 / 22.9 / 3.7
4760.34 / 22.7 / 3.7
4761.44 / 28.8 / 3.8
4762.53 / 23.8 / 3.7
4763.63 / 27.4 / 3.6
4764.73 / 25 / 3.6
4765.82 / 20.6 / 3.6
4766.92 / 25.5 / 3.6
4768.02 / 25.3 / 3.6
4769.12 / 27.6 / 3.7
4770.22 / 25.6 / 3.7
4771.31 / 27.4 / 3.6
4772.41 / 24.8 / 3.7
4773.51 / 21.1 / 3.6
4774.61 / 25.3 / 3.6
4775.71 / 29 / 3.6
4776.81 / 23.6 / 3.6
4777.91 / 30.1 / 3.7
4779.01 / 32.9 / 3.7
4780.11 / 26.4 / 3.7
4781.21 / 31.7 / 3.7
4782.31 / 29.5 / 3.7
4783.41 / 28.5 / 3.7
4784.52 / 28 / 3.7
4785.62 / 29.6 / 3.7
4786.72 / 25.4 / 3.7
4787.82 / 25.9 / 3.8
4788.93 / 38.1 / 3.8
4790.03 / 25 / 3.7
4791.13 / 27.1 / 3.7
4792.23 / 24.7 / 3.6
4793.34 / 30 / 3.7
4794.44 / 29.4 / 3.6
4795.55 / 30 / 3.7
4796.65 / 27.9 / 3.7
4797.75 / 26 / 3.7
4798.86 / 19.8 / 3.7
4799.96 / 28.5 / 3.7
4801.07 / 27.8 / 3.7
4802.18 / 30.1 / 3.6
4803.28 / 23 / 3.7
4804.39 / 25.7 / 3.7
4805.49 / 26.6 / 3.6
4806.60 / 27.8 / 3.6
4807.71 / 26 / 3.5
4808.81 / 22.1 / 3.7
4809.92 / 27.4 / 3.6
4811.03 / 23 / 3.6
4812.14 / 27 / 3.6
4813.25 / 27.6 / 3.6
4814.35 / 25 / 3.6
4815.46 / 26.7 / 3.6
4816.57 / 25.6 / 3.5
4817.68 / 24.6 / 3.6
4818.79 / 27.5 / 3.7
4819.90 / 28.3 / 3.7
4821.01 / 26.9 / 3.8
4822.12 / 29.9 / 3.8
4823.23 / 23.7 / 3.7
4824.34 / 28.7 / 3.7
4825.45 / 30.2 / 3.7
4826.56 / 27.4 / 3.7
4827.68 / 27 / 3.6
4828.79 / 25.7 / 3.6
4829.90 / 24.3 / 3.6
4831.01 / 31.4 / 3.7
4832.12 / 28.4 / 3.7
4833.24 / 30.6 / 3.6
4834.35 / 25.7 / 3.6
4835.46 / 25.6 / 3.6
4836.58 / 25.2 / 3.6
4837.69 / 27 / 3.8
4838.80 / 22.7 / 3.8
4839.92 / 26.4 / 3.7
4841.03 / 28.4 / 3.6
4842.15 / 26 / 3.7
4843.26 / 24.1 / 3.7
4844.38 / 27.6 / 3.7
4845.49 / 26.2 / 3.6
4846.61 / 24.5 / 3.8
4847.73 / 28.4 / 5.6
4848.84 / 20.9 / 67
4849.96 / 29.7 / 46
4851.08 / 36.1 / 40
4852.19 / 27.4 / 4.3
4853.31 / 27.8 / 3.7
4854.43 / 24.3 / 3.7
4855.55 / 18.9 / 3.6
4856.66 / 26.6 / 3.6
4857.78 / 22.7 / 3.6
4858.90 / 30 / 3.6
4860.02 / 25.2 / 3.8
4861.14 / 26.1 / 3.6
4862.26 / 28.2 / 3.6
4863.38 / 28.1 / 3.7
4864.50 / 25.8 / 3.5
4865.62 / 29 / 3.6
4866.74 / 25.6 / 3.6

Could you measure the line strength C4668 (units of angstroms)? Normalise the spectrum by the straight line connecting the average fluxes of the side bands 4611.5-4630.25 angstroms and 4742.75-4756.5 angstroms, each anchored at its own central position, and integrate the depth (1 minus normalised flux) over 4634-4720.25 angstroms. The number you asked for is 7.9 angstroms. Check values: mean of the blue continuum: 26.5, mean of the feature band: 24.5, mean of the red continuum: 27.7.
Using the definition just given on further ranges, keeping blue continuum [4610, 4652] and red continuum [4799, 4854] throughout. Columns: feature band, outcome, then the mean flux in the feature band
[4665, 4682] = 0.6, 24.6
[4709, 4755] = -2.4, 27.4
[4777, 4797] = -1.8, 28.8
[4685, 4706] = 1.1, 24.4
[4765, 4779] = 0.3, 25.8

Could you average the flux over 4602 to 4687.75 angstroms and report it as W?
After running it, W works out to 25.1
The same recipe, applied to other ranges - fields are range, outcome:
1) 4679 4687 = 24.1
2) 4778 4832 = 27.4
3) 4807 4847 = 26.5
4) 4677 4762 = 26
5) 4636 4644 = 24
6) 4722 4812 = 27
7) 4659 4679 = 25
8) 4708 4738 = 26.9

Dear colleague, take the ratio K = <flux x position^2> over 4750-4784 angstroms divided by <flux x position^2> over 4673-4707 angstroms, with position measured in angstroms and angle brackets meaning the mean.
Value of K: 1.13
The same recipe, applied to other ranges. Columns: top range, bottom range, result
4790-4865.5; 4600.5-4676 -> 1.15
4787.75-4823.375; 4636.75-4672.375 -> 1.19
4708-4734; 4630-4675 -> 1.15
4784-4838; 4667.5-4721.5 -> 1.13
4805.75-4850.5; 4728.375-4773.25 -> 1.03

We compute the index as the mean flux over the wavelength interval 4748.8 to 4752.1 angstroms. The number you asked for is 28.5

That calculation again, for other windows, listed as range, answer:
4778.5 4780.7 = 29.6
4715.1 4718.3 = 27.6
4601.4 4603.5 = 23.4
